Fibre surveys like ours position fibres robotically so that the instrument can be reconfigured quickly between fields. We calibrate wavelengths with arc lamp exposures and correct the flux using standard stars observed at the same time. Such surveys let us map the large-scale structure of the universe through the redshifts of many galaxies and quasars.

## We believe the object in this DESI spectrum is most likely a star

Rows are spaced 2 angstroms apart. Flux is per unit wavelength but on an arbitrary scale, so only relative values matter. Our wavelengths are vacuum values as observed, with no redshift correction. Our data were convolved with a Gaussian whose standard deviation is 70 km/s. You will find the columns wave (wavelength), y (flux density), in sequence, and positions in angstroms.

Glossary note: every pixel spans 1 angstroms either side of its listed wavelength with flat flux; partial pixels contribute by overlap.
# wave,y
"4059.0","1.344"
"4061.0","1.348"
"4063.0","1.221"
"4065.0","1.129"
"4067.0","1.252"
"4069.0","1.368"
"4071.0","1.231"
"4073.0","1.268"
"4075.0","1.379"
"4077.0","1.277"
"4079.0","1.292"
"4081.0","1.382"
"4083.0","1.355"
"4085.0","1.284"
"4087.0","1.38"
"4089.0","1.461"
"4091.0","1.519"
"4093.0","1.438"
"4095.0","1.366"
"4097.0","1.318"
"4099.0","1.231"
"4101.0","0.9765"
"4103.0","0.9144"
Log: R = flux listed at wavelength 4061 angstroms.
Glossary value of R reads 1.348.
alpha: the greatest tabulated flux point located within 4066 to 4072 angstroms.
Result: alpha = 1.368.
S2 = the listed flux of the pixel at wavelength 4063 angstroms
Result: 1.221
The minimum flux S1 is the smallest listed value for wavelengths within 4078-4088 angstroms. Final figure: 1.284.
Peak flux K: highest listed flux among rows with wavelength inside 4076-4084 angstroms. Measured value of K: 1.382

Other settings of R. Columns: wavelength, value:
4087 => 1.38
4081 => 1.382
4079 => 1.292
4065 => 1.129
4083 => 1.355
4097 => 1.318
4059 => 1.344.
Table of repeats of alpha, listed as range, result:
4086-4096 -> 1.519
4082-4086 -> 1.355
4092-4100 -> 1.438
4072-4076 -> 1.379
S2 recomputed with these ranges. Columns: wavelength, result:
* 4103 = 0.9144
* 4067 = 1.252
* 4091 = 1.519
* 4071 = 1.231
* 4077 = 1.277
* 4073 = 1.268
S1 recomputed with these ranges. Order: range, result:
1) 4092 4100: 1.231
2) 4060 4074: 1.129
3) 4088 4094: 1.438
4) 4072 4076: 1.268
